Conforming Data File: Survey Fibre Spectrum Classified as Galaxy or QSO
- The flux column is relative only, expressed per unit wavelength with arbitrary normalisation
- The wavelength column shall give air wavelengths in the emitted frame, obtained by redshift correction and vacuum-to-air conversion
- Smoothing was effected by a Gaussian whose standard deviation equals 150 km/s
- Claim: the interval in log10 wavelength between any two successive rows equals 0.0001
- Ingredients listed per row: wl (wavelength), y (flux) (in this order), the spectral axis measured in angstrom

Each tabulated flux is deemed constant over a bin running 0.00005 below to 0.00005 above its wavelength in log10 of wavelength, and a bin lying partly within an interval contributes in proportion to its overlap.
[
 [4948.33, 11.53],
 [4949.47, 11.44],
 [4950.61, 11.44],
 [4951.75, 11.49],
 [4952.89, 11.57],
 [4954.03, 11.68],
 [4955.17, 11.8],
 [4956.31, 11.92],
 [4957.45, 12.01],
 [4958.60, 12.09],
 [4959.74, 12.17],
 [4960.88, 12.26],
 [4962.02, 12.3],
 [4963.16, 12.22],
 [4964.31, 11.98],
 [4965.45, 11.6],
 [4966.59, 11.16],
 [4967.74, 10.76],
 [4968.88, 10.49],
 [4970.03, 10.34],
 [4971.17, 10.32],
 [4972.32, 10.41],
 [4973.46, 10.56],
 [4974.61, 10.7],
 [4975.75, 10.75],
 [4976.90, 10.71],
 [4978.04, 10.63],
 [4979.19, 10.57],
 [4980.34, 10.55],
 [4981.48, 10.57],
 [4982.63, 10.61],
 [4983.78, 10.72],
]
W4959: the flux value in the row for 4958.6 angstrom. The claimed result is 12.09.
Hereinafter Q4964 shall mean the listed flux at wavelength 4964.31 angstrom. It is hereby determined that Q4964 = 11.98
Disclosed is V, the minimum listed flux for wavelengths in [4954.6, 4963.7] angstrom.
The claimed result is 11.8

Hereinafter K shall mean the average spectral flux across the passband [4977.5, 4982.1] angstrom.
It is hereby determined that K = 10.6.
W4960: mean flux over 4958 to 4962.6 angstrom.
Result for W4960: 12.2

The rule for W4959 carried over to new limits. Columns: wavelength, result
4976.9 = 10.71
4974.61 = 10.7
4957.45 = 12.01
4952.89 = 11.57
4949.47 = 11.44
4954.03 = 11.68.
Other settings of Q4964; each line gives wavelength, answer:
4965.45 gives 11.6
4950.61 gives 11.44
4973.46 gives 10.56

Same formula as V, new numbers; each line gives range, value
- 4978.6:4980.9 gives 10.55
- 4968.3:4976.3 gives 10.32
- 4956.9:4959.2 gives 12.01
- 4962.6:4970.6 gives 10.34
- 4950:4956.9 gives 11.44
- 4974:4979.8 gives 10.57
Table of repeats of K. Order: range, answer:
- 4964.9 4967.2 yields 11.4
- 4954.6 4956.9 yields 11.9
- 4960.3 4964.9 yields 12.2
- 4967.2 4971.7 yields 10.5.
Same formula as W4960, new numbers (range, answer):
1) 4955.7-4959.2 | 12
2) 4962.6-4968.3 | 11.5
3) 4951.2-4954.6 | 11.6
